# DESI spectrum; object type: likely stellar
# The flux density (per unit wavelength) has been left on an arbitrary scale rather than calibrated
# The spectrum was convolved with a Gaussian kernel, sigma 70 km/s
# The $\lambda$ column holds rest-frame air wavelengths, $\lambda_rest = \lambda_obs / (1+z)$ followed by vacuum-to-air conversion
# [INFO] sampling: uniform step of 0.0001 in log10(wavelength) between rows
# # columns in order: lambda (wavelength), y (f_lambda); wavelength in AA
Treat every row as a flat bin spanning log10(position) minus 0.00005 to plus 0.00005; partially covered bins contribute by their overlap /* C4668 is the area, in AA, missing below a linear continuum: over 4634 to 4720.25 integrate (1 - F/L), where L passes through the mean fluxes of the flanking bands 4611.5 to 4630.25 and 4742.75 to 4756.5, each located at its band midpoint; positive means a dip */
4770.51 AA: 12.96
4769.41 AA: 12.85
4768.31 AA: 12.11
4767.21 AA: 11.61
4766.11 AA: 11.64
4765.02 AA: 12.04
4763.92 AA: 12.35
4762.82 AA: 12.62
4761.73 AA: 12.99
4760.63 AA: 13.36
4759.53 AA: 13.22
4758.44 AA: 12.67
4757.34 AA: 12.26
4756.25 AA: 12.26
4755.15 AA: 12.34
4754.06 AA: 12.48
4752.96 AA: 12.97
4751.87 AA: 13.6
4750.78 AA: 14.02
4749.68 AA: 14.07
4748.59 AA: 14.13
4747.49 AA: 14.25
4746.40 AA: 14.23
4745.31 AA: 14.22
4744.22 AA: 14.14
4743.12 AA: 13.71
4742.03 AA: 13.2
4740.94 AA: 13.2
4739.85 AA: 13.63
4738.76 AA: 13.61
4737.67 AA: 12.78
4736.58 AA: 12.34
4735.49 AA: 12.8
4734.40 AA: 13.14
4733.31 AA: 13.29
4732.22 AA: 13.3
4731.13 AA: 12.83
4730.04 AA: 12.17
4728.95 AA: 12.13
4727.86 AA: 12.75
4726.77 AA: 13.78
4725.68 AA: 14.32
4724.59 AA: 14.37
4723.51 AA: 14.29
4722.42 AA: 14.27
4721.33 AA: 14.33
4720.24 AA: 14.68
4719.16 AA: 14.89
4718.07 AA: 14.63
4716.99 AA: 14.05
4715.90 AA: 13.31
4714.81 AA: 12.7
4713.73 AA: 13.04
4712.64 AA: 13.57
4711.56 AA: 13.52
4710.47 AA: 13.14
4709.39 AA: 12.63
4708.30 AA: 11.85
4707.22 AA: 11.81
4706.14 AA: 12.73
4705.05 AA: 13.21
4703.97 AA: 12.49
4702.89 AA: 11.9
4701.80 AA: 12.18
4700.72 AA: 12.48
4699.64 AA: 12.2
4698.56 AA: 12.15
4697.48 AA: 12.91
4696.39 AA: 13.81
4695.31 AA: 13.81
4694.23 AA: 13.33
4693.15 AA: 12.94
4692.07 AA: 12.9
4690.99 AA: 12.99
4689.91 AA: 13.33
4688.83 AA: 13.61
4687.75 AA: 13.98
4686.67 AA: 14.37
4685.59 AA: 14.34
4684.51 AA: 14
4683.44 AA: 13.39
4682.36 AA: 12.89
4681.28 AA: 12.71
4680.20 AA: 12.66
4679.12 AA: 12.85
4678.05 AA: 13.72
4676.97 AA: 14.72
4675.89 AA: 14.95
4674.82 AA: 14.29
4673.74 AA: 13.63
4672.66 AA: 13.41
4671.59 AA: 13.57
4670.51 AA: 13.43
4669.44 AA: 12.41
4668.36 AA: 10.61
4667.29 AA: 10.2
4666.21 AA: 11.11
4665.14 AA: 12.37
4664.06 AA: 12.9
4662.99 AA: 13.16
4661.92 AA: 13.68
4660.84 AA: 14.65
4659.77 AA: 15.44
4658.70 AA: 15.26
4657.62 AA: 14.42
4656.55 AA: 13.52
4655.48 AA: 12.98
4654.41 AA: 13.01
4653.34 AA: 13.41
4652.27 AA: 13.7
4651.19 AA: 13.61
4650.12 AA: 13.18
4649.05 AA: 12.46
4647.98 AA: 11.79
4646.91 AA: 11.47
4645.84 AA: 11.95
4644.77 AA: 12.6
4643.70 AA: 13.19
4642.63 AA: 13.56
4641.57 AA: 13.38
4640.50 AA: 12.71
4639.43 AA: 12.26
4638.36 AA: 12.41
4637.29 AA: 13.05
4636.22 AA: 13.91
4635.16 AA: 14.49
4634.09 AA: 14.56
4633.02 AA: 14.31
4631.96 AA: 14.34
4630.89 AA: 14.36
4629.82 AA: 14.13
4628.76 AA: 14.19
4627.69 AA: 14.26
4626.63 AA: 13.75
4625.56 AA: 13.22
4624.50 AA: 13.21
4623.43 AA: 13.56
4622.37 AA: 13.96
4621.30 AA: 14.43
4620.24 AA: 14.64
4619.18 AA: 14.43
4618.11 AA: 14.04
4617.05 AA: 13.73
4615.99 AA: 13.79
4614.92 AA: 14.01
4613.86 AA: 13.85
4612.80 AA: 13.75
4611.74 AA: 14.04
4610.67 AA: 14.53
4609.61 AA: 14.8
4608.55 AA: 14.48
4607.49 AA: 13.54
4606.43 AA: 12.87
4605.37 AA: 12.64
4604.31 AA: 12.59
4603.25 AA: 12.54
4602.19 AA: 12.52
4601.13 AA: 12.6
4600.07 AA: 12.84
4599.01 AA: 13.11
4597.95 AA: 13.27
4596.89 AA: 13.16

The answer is 3.8 AA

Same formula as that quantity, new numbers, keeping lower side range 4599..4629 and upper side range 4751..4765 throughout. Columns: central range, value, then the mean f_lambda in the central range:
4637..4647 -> 0.58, 12.7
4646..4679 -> 0.34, 13.2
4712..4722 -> -0.69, 13.9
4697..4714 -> 0.63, 12.6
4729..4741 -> -0.05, 13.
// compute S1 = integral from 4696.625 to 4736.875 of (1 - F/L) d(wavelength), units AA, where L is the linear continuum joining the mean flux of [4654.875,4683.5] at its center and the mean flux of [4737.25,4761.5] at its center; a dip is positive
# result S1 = 0.6 AA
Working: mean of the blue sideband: 13.3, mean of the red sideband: 13.4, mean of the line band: 13.1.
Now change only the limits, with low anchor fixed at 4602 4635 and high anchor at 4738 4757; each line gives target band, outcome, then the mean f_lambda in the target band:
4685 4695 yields 0.1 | 13.5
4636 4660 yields 1.1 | 13.1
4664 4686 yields 1.1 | 13.1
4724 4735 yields 0.3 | 13.2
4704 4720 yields 0.5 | 13.2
